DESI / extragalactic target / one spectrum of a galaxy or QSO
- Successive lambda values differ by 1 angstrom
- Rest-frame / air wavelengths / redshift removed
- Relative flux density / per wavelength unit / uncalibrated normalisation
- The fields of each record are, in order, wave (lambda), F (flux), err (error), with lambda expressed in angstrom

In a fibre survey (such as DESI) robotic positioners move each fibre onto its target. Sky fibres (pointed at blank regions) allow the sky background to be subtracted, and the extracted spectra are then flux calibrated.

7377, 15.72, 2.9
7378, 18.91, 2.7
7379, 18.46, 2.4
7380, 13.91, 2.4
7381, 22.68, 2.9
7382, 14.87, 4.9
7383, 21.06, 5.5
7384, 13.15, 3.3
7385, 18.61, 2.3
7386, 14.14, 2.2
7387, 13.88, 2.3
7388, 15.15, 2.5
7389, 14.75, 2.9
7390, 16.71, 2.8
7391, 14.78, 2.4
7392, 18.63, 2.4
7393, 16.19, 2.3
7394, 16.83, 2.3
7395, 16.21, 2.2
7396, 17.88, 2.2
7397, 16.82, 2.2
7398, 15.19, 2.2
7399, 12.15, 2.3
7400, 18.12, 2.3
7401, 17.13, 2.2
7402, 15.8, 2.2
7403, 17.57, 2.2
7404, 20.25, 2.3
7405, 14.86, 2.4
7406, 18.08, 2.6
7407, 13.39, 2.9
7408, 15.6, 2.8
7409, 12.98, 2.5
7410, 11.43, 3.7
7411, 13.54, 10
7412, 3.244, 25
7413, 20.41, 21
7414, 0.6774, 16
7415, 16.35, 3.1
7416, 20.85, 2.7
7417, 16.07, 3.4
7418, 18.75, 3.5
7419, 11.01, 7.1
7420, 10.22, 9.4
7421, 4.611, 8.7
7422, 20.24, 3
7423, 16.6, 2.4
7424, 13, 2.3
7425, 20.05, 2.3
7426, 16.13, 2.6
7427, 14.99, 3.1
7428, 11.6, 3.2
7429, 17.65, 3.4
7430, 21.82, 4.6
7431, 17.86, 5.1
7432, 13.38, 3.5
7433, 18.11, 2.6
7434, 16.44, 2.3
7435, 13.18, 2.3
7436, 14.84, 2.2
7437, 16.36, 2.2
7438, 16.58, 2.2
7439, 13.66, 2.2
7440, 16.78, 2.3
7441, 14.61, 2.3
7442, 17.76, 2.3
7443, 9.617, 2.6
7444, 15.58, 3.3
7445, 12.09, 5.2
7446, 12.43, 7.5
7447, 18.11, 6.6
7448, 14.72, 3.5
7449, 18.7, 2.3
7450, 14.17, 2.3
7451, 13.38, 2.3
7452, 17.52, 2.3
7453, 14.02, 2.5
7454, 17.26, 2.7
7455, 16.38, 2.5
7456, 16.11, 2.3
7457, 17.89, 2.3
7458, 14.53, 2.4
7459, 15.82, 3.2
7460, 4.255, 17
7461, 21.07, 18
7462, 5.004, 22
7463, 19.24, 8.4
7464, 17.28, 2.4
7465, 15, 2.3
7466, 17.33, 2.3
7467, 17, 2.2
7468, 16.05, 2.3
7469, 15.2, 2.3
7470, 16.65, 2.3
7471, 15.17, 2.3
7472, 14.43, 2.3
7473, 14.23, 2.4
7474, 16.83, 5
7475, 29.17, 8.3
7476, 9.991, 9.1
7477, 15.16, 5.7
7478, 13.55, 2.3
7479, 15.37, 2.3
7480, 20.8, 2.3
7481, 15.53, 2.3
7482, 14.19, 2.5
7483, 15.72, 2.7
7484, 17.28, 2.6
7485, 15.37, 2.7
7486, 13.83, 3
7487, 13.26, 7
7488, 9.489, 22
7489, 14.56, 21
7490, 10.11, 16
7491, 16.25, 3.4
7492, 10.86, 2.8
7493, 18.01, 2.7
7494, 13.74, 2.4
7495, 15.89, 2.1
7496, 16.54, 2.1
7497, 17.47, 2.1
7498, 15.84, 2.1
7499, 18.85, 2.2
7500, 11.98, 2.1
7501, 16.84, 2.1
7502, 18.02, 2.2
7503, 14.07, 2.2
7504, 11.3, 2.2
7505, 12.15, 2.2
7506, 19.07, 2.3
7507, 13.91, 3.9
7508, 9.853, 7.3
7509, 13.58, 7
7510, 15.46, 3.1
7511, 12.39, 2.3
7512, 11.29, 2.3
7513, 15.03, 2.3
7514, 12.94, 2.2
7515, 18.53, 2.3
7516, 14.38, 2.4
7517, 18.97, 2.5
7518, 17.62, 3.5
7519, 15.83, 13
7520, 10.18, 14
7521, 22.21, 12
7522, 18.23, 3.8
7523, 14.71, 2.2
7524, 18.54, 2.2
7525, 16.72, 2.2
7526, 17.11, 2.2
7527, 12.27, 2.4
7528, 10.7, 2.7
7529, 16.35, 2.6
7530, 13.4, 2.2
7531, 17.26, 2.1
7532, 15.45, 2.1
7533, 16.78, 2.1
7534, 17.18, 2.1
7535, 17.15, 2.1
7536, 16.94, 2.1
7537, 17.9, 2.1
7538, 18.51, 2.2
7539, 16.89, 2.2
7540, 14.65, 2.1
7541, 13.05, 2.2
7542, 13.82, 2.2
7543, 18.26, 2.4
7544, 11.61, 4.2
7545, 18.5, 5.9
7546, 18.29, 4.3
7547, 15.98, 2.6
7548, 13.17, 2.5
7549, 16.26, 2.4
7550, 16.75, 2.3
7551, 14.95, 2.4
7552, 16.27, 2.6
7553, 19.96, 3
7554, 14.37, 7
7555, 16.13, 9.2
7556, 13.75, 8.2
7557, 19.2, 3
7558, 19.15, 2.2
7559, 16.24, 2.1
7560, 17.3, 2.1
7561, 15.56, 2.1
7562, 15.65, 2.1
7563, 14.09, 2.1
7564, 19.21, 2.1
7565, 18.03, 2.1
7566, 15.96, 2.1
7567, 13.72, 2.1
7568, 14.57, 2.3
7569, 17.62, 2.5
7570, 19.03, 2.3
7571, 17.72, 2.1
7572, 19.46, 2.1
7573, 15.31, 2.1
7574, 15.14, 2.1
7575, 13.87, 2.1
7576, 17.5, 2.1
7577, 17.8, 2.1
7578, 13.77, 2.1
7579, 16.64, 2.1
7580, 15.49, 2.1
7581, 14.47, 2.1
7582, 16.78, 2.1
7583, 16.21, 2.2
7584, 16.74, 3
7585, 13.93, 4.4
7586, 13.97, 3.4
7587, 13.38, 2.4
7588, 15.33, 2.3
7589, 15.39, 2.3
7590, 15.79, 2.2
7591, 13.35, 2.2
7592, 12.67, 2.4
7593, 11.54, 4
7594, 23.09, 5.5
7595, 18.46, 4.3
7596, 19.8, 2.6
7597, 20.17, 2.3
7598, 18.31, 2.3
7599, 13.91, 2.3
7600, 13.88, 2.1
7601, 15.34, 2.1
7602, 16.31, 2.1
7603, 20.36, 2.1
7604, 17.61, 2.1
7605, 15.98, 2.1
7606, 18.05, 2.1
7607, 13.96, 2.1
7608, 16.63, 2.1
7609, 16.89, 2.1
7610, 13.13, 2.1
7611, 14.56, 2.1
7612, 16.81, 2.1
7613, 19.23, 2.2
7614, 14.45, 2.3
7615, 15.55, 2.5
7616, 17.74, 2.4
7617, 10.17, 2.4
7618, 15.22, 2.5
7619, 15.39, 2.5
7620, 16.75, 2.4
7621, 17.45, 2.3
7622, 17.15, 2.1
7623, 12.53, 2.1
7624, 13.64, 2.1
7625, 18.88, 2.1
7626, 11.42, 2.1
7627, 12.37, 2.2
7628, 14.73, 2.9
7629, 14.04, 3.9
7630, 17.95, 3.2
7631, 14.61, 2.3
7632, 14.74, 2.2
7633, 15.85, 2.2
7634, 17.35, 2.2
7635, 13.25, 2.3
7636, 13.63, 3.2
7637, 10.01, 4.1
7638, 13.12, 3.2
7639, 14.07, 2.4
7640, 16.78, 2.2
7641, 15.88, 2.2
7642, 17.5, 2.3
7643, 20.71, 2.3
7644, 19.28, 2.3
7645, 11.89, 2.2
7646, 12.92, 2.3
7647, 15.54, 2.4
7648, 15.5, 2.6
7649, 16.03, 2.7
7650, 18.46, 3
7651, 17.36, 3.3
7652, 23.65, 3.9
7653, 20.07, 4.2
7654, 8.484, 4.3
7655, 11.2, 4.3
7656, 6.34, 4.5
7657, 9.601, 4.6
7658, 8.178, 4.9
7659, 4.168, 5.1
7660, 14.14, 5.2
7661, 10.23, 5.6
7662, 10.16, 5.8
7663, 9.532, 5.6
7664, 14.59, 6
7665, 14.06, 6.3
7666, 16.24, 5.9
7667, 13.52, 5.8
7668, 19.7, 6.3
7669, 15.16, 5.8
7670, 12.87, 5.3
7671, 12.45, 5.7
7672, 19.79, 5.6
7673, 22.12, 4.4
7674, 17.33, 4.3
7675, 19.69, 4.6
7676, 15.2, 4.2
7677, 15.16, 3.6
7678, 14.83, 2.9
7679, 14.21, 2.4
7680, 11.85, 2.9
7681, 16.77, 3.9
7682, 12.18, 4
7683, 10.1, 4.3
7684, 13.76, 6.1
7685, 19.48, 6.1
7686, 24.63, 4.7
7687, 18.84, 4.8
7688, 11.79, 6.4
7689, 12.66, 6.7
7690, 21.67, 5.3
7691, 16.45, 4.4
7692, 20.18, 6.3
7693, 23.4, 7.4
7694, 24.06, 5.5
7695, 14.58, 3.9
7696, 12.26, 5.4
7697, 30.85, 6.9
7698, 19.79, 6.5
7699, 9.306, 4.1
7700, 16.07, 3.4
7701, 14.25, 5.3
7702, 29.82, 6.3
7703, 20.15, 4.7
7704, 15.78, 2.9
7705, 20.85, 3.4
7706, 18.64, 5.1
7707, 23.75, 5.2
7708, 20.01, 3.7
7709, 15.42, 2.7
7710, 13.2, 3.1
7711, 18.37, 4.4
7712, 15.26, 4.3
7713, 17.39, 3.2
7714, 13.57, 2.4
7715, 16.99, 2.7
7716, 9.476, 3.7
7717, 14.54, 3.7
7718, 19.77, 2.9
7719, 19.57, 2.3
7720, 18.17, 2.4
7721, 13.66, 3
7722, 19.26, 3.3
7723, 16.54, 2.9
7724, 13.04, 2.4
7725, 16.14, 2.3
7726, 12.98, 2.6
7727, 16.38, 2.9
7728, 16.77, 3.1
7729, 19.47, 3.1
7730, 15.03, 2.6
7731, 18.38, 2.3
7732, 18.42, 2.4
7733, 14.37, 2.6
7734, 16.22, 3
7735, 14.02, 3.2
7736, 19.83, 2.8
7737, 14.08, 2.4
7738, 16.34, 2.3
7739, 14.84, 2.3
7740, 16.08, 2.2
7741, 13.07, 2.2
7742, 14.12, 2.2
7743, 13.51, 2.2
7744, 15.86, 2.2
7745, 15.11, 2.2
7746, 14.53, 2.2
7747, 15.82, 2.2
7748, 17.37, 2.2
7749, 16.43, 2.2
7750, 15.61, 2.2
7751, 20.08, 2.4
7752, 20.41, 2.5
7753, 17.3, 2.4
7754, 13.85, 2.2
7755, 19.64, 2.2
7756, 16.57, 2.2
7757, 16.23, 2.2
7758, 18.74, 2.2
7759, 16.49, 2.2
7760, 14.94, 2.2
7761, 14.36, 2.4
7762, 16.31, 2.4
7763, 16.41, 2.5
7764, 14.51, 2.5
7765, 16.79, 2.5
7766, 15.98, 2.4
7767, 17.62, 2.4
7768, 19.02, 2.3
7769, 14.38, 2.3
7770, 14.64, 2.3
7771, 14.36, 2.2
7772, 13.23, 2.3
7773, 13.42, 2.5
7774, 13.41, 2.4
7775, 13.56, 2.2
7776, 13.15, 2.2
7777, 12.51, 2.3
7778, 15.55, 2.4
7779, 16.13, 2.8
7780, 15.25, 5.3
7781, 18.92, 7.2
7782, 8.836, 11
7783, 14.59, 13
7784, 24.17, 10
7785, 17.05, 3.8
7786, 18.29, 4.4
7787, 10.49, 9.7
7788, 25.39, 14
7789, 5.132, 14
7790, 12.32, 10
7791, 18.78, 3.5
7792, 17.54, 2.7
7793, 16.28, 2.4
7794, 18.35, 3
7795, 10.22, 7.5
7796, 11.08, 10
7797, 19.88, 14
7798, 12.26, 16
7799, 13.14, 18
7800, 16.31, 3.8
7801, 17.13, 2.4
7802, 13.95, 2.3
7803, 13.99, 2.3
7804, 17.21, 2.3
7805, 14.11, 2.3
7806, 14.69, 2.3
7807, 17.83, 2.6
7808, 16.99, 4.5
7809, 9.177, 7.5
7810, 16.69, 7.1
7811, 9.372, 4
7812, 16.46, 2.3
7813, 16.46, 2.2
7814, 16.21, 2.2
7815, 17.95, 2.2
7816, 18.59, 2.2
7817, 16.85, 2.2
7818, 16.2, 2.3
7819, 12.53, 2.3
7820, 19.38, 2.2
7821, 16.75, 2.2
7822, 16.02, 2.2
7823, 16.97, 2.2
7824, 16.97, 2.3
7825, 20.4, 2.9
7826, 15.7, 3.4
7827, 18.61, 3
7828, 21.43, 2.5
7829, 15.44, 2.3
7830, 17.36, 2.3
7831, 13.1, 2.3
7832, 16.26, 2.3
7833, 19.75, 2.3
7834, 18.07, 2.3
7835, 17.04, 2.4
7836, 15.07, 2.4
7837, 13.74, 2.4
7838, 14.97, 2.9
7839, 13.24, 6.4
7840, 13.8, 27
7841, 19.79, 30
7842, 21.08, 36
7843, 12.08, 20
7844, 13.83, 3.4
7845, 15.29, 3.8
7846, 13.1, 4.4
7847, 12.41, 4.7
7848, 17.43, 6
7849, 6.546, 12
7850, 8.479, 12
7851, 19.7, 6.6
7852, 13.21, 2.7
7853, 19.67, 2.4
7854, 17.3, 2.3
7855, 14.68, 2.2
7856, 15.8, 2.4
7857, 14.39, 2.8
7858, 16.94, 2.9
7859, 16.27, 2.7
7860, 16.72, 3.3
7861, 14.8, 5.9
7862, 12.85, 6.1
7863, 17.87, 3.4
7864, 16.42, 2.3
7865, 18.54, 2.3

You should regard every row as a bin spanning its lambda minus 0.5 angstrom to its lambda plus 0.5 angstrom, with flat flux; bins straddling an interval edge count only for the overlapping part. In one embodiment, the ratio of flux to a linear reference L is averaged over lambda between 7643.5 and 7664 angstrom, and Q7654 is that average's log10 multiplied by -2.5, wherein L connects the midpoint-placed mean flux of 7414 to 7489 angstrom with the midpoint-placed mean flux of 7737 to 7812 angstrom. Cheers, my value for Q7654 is 0.17 mag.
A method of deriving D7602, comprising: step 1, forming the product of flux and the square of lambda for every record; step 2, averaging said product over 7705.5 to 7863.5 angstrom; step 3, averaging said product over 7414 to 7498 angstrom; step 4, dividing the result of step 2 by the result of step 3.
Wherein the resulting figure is 1.1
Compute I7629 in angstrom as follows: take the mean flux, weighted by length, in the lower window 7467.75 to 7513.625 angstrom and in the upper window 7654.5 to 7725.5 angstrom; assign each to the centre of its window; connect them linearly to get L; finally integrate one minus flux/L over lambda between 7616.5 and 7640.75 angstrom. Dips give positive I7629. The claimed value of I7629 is 1.6 angstrom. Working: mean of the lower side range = 15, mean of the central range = 14.6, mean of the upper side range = 16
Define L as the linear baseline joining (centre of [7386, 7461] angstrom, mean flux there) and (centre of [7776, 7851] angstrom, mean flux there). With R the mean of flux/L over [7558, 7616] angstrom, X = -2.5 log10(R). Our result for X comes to -0.06 mag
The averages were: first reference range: 15.2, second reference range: 15.6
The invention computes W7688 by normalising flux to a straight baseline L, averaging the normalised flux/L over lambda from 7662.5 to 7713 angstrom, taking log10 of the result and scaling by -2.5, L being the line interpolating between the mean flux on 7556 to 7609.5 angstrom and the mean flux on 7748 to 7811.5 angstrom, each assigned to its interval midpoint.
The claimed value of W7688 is -0.077 mag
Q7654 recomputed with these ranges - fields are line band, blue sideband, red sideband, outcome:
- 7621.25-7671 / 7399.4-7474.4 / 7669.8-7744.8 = 0.15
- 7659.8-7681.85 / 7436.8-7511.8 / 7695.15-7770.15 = 0.09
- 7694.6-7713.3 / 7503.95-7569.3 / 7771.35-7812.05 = -0.20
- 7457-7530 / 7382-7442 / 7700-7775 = 0.03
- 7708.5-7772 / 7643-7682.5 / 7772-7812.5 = -0.09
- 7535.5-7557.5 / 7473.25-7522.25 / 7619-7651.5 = -0.06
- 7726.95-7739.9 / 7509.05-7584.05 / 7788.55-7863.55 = -0.05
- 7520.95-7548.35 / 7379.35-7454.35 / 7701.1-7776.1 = -0.02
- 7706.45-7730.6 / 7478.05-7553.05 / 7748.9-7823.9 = -0.06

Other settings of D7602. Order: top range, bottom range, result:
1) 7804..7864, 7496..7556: 1.10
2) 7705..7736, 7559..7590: 1.08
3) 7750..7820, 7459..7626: 1.06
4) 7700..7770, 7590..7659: 1.12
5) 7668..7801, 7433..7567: 1.12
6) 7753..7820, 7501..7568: 1.05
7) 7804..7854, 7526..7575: 1.05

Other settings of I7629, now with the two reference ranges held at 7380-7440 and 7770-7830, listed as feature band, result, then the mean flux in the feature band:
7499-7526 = 0.4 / 15.3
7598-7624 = -0.5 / 15.8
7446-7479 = -0.3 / 15.6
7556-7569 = -0.8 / 16.5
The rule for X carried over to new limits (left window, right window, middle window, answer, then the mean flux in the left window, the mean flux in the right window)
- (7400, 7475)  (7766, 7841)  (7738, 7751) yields 0.012 mag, 15.2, 15.7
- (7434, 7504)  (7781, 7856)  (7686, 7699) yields -0.204 mag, 15.3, 15.7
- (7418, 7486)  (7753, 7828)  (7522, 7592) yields -0.032 mag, 15.4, 15.7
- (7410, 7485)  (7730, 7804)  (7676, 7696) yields -0.066 mag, 15.2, 15.7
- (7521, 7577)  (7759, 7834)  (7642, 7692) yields 0.072 mag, 16.3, 15.7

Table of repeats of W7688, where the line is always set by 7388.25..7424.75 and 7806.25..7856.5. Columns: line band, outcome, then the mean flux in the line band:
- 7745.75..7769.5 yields -0.07 mag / 16.7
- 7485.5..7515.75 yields 0.06 mag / 14.4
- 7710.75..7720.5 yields -0.05 mag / 16.3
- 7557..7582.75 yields -0.08 mag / 16.5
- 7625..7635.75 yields 0.04 mag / 14.8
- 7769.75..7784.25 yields 0.08 mag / 14.6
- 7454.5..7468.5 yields -0.01 mag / 15.2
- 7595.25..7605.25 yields -0.13 mag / 17.2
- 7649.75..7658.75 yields 0.16 mag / 13.3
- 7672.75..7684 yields 0.02 mag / 15.2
